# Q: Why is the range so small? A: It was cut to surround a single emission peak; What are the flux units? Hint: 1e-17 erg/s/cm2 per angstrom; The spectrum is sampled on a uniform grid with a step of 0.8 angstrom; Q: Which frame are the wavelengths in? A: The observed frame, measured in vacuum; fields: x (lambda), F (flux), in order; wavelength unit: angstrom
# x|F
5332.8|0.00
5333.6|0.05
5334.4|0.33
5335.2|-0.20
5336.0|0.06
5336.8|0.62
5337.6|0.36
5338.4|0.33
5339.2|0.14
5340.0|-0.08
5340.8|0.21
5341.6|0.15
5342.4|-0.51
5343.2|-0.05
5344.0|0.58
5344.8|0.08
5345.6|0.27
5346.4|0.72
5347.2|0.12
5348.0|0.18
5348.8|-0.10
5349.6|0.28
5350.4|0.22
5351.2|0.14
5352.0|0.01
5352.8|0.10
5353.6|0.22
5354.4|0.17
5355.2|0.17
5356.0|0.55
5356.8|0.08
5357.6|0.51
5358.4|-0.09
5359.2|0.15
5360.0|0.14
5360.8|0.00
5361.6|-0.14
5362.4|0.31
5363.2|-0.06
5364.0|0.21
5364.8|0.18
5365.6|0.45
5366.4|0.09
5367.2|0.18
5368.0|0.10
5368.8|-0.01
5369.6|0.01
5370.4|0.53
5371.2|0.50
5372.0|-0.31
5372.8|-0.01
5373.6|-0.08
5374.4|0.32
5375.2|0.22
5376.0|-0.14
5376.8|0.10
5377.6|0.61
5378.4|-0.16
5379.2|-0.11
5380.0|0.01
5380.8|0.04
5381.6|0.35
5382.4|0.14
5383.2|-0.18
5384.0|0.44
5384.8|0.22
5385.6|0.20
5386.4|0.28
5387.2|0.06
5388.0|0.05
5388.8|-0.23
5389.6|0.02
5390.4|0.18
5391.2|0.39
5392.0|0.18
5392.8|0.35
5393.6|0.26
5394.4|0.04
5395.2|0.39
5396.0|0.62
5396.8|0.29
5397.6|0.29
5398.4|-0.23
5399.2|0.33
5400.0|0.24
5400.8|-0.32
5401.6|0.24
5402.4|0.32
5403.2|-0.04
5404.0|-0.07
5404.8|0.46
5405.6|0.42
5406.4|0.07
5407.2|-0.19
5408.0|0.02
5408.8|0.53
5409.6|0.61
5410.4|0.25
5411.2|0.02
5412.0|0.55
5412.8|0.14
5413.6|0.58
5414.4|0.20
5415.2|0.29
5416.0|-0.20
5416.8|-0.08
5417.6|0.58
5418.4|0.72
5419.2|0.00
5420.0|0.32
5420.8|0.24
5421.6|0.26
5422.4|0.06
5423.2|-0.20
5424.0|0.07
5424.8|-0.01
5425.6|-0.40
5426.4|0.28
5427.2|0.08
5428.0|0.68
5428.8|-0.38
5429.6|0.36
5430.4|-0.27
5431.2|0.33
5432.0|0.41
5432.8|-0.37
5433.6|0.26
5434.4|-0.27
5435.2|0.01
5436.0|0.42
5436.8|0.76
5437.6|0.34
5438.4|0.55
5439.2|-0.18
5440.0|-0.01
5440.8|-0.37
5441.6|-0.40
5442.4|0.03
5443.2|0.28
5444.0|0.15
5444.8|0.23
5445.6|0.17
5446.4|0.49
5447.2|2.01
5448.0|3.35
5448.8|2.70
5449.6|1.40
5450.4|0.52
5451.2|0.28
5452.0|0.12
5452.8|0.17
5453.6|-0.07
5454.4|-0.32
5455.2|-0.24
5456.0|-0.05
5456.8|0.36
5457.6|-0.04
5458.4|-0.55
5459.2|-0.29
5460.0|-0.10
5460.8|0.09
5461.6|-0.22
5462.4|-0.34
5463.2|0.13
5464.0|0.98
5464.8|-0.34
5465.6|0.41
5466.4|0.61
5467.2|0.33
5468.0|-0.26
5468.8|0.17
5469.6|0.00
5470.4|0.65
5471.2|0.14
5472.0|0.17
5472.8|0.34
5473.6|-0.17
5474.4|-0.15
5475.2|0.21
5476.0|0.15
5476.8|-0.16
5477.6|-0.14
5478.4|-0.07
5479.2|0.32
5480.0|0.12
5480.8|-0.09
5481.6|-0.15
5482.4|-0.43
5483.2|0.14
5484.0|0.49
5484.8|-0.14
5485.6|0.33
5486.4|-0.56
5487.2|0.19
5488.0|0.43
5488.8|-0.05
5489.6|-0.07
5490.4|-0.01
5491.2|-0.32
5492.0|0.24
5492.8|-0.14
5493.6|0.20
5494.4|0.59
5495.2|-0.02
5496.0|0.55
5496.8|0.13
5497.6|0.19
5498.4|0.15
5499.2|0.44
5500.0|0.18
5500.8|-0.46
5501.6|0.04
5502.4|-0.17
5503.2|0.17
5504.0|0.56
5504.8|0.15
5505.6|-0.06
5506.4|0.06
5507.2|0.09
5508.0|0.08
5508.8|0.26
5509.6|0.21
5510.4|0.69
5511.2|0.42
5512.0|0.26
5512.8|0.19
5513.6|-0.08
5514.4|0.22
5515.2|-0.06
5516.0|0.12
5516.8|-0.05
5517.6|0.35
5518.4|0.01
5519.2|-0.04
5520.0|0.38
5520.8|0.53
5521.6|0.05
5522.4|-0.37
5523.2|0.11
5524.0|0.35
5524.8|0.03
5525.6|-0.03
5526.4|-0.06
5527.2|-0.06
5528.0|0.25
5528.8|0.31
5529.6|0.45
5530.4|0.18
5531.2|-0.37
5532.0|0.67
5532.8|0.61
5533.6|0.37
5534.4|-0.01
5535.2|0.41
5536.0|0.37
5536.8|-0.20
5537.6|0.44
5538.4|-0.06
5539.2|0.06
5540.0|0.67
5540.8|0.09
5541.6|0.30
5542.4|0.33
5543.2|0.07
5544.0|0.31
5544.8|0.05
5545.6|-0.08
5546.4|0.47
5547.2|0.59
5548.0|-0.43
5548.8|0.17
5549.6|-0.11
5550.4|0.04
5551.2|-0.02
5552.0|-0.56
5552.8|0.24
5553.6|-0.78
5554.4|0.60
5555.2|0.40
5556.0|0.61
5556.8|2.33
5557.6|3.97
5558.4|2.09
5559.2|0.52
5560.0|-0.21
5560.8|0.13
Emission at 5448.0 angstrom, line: Hbeta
